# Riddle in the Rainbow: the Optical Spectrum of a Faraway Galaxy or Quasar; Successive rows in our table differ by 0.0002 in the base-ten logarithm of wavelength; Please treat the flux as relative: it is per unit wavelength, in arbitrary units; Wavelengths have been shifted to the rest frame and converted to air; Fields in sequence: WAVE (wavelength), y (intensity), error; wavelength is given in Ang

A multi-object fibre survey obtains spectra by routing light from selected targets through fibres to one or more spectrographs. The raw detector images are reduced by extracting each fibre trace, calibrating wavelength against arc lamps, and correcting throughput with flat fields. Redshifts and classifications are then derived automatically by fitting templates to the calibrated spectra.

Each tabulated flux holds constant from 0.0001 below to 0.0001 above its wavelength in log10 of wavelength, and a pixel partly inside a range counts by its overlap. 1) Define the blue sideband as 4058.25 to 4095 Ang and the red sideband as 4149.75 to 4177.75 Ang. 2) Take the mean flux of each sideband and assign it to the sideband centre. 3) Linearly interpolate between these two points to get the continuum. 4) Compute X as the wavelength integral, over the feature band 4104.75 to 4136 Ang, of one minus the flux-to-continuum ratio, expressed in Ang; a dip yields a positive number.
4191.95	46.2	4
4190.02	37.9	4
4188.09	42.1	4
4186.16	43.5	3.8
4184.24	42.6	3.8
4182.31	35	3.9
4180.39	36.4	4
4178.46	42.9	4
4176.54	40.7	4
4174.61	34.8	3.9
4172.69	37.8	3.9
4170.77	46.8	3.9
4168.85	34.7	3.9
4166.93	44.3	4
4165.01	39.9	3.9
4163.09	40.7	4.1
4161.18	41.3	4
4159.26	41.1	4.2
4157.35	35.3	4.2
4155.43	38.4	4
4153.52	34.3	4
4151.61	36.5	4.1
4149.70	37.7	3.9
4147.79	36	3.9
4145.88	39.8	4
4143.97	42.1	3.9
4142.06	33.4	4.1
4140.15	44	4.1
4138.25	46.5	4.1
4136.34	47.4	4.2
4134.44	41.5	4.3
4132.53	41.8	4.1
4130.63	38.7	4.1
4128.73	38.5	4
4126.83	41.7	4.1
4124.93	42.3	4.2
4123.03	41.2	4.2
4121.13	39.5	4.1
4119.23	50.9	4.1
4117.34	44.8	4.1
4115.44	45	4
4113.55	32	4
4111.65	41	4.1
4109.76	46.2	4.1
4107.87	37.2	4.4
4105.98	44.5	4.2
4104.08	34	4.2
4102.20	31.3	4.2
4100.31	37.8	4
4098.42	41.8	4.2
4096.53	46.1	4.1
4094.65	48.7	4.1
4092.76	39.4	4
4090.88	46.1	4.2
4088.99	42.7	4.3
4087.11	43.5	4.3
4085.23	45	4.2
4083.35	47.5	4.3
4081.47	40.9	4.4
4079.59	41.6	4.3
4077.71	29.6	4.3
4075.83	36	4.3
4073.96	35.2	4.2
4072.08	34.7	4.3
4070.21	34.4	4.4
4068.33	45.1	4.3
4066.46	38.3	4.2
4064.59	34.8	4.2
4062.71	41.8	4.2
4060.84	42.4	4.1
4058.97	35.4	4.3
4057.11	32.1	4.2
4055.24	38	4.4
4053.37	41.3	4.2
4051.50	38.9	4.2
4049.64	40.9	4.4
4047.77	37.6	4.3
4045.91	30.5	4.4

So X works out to -1.7 Ang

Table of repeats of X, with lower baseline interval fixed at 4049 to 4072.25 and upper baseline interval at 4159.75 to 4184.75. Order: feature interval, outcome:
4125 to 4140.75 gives -1.3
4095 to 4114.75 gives -0.3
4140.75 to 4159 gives 1.0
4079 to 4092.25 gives -1.7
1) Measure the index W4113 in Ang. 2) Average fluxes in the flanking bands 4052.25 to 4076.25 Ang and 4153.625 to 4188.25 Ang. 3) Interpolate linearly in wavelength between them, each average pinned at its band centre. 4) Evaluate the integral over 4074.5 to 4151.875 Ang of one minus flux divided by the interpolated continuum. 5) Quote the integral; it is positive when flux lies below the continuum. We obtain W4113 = -4.85 Ang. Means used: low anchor 37.7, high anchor 39.7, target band 41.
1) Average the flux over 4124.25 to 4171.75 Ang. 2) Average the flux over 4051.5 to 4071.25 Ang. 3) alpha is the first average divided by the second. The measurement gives 1.0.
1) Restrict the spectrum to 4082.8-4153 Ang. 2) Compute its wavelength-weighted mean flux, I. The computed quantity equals 41.4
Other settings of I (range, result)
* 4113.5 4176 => 40.4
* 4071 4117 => 40.4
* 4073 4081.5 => 36.2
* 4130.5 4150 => 41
